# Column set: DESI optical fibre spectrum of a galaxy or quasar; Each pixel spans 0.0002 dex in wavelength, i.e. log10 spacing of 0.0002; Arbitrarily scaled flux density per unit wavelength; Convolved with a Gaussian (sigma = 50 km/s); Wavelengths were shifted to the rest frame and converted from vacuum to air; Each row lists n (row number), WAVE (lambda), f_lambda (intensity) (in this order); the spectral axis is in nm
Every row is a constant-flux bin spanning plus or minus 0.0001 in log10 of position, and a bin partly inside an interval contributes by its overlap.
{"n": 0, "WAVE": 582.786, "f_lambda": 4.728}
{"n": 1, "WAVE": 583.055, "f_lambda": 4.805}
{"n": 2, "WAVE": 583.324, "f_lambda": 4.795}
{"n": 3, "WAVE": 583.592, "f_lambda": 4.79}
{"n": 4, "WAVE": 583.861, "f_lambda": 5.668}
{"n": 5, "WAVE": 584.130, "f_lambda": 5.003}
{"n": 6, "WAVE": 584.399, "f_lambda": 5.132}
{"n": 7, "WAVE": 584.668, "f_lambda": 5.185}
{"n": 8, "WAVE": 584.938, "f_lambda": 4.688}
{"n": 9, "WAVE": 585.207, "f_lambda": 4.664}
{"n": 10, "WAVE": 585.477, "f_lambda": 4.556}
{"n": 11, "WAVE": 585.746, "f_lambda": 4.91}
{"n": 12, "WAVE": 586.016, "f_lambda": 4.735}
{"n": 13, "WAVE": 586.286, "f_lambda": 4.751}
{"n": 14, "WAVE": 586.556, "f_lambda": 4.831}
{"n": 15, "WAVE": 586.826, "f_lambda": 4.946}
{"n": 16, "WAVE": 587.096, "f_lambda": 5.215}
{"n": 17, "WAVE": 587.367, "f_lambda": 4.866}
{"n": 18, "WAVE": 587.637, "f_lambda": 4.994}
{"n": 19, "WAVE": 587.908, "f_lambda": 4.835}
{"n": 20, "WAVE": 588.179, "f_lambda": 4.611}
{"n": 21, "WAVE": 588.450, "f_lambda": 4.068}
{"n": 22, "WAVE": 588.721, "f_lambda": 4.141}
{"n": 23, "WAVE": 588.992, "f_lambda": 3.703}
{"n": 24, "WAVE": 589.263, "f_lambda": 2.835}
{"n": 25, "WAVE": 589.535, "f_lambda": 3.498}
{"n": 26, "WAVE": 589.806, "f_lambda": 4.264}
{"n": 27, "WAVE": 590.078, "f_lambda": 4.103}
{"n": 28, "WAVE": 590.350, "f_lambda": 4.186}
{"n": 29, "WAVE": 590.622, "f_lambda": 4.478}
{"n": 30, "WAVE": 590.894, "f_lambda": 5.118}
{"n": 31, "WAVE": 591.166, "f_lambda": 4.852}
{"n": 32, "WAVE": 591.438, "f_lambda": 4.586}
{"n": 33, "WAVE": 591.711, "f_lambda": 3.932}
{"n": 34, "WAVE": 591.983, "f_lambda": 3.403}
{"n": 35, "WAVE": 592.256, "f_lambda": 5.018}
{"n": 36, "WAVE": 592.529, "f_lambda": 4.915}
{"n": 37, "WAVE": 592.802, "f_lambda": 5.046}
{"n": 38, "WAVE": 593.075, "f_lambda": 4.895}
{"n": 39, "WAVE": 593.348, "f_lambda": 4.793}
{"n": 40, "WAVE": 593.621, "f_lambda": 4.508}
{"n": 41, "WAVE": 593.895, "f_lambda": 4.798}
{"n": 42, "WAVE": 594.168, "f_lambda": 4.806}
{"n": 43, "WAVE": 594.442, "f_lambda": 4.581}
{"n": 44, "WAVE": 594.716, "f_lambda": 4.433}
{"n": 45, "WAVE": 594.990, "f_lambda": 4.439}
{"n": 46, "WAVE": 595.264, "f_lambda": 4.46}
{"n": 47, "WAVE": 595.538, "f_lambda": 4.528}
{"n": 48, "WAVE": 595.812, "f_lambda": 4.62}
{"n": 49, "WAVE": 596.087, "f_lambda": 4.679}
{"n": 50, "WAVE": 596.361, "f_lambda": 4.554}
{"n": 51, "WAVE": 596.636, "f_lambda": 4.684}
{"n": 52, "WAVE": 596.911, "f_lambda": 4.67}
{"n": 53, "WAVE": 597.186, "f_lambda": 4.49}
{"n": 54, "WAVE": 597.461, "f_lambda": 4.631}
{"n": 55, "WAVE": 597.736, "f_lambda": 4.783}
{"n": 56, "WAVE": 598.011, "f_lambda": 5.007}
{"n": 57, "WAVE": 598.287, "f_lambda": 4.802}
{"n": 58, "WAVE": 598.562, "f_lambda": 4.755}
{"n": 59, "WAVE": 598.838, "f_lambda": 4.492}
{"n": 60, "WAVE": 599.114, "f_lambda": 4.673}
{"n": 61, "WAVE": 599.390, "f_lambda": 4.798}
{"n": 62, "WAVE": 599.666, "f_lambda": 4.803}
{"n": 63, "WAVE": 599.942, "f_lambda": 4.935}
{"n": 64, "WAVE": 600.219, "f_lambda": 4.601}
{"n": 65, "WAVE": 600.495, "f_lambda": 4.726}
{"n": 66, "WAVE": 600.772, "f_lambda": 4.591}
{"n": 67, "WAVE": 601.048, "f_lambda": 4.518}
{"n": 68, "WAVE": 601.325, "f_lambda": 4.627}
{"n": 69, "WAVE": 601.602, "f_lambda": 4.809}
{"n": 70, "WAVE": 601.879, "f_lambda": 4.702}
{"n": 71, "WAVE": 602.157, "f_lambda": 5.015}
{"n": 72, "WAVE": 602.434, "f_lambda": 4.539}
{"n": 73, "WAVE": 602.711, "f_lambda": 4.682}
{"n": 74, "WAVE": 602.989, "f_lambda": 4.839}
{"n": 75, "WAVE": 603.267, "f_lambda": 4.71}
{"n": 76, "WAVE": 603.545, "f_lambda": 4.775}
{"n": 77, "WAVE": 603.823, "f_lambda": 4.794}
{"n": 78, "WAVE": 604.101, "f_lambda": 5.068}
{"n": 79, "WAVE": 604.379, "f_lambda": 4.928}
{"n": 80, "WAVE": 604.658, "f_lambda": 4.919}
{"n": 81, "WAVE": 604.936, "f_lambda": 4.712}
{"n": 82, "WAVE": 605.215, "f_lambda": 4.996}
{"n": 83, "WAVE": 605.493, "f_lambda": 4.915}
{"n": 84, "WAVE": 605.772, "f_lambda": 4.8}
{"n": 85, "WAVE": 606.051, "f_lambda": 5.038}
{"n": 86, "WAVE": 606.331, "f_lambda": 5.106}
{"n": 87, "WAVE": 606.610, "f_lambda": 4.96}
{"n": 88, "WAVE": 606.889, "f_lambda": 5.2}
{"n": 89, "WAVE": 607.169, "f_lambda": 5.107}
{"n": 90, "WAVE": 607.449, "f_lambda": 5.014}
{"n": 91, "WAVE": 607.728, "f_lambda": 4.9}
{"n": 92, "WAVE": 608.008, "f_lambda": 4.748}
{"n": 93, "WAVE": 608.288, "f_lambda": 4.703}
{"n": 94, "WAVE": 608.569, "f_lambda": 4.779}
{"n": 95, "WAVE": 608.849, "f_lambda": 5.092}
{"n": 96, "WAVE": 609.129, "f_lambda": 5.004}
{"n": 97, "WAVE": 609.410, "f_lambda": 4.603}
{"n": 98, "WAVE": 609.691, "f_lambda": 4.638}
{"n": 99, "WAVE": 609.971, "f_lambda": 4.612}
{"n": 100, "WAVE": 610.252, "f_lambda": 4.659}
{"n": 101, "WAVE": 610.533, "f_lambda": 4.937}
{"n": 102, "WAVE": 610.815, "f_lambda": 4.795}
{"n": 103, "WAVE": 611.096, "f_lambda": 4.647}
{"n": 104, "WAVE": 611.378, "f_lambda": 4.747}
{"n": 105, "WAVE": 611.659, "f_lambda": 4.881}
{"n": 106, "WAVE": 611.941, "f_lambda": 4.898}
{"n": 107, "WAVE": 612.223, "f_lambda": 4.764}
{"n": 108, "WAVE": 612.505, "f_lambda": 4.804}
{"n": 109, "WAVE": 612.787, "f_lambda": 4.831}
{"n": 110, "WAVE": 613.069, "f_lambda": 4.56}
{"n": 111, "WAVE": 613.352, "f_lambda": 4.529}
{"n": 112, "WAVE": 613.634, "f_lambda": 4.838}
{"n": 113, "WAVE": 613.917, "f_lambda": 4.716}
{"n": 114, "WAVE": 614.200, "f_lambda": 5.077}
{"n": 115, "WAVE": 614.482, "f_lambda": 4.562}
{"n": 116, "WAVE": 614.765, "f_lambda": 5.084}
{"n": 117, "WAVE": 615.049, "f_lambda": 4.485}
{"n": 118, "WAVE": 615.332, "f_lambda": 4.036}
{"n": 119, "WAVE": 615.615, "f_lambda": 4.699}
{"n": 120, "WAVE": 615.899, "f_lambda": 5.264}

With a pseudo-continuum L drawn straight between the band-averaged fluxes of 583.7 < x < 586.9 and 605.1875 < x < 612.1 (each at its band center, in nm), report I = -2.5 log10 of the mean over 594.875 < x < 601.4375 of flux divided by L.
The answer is 0.05 mag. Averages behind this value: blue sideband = 4.92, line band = 4.66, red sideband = 4.87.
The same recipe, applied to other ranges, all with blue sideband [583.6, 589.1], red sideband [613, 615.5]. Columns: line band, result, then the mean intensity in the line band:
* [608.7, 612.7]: -0.03 mag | 4.79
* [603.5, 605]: -0.04 mag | 4.88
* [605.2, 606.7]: -0.06 mag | 4.97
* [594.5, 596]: 0.06 mag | 4.51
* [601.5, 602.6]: -0.01 mag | 4.76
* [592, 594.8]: 0.01 mag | 4.73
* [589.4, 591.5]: 0.09 mag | 4.38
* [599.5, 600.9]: 0.00 mag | 4.73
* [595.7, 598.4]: 0.01 mag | 4.69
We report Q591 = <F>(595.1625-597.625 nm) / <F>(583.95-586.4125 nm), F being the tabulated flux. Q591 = 0.95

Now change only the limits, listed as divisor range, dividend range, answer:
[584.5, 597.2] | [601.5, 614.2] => 1.06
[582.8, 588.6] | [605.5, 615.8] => 0.99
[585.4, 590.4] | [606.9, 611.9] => 1.09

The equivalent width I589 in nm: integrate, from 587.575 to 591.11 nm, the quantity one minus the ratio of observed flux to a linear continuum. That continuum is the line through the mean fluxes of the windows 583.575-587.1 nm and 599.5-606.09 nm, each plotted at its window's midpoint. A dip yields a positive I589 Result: 0.491 nm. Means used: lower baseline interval 4.93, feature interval 4.22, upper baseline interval 4.79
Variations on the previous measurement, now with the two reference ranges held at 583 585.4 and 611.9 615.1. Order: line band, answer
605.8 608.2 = -0.091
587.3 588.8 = 0.106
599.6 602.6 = 0.085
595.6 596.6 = 0.054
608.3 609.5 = -0.017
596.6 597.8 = 0.058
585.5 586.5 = 0.036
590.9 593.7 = 0.164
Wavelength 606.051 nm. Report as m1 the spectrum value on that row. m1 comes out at 5.038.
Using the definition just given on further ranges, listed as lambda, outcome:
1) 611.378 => 4.747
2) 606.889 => 5.2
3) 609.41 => 4.603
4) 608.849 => 5.092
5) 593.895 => 4.798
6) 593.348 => 4.793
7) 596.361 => 4.554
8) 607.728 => 4.9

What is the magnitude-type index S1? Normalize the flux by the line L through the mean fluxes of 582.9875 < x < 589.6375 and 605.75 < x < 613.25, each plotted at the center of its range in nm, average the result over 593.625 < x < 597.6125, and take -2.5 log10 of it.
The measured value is 0.03 mag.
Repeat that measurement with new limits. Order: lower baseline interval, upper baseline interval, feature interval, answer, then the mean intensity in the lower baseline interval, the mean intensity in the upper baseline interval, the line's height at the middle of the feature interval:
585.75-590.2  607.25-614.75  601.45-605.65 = -0.04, 4.41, 4.79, 4.67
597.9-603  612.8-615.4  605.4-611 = -0.04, 4.73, 4.68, 4.7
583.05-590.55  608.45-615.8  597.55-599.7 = -0.02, 4.59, 4.74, 4.66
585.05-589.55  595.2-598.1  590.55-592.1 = 0.04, 4.51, 4.65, 4.57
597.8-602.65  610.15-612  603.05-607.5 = -0.04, 4.73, 4.79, 4.76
